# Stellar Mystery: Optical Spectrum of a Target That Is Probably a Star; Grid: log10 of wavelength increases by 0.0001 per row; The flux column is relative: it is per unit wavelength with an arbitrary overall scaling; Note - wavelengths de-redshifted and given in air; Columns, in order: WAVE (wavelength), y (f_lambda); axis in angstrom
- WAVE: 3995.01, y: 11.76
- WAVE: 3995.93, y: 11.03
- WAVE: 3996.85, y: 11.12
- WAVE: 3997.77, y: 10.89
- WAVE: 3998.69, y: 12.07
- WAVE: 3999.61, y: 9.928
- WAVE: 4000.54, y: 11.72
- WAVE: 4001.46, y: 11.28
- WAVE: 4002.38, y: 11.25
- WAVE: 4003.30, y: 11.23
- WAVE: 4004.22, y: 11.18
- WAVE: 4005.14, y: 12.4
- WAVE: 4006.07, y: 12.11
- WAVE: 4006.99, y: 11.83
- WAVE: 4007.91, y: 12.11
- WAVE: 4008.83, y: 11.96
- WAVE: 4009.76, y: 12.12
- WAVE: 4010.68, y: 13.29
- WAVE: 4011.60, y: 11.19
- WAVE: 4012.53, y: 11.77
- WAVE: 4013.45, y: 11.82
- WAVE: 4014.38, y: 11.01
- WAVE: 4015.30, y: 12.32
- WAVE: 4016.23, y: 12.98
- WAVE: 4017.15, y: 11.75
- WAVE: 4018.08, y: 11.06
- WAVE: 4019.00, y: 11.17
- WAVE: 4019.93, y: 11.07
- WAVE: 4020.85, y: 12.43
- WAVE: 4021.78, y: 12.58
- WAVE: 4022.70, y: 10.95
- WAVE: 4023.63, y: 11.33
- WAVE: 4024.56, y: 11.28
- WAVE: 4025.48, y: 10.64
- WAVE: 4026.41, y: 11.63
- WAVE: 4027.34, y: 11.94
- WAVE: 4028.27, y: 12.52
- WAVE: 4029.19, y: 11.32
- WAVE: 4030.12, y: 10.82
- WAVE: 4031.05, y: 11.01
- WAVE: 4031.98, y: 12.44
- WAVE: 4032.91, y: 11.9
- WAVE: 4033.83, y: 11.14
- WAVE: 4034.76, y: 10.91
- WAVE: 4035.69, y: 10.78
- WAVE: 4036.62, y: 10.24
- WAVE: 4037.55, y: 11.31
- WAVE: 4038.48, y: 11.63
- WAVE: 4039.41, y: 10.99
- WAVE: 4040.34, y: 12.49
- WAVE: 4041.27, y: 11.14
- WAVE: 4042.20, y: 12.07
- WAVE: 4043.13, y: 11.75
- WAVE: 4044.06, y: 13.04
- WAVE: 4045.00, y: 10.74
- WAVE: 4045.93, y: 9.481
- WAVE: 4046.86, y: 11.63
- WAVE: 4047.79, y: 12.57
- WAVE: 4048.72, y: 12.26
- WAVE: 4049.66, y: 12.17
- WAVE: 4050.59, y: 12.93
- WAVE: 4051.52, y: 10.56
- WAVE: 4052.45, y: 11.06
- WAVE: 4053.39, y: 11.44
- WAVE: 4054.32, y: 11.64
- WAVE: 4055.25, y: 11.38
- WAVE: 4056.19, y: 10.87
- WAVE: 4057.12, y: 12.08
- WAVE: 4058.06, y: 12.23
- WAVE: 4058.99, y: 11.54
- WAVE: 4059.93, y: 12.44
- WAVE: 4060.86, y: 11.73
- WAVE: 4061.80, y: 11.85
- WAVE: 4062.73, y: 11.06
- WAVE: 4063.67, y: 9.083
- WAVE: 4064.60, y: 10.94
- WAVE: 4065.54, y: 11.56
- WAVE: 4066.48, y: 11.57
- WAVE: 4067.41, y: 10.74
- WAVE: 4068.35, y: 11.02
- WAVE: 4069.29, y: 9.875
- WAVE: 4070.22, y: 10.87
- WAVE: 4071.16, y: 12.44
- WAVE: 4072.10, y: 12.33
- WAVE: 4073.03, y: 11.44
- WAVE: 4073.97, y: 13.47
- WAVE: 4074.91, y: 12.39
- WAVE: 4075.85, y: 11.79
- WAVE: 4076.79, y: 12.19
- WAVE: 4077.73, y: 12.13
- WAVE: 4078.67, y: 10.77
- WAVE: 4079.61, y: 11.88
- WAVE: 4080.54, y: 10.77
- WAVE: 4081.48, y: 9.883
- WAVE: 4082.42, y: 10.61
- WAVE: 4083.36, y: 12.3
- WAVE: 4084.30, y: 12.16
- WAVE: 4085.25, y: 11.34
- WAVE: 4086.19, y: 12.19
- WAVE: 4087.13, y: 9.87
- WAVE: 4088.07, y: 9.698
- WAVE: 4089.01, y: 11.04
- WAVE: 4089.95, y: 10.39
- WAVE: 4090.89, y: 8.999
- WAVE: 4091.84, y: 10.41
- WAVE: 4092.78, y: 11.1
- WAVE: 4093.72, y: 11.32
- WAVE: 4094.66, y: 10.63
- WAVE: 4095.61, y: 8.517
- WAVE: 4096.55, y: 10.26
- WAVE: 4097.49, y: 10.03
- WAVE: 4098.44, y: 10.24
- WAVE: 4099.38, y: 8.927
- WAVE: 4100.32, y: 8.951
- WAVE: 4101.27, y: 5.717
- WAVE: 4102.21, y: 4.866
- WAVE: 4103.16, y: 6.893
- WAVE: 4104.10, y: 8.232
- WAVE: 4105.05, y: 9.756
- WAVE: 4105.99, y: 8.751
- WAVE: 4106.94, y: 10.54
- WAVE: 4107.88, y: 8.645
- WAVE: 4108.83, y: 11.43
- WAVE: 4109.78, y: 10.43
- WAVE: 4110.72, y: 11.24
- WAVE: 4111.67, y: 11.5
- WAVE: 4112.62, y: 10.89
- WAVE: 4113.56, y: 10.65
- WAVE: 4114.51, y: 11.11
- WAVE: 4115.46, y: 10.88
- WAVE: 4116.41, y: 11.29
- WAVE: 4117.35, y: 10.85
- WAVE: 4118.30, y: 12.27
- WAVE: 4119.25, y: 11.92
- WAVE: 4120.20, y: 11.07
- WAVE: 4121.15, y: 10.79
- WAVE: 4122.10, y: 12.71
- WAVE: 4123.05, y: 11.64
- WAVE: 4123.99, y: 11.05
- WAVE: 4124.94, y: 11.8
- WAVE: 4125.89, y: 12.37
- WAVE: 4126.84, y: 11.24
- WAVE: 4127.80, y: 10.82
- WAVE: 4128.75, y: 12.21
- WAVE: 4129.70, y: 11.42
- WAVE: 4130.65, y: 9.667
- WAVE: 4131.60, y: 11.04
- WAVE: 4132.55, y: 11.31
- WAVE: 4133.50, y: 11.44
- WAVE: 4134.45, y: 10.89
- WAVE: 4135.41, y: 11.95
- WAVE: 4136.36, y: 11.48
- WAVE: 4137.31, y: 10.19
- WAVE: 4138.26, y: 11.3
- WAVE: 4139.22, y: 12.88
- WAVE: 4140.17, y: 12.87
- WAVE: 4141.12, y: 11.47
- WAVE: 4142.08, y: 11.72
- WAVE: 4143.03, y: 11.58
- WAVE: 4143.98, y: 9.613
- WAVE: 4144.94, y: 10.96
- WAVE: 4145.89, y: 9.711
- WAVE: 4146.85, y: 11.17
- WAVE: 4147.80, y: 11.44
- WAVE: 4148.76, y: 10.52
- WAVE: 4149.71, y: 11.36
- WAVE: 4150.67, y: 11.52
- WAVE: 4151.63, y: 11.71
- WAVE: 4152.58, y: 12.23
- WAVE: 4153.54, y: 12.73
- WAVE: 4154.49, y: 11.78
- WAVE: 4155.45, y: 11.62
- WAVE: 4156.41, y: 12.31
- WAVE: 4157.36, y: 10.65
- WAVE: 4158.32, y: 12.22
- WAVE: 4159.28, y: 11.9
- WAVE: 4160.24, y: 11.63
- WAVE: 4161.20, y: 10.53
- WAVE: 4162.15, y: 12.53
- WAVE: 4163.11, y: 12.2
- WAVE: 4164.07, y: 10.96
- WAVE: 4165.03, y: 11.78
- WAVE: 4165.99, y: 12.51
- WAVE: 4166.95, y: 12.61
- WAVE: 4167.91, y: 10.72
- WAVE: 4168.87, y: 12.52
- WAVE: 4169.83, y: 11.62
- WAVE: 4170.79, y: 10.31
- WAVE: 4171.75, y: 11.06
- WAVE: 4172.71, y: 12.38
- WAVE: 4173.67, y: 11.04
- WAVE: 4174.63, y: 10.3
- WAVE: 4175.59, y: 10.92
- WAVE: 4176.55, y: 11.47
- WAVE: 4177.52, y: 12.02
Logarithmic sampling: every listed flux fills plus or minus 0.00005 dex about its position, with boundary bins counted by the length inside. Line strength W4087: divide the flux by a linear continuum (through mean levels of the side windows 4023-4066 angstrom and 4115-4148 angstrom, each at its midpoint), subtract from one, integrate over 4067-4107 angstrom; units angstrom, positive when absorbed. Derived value 3.5 angstrom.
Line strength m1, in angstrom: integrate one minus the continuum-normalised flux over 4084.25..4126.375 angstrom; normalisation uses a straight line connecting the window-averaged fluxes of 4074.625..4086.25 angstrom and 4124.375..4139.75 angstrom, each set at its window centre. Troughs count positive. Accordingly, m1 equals 4.2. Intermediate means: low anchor 11.5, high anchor 11.4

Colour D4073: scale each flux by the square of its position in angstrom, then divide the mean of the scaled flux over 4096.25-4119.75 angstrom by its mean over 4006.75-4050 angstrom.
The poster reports 0.9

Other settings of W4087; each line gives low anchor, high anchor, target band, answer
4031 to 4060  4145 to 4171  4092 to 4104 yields 2.70 angstrom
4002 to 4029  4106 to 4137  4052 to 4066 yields 0.14 angstrom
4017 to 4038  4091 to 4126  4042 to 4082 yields -2.29 angstrom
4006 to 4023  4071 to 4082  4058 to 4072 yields 0.63 angstrom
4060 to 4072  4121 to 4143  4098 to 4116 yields 3.02 angstrom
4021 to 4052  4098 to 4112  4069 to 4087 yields -2.84 angstrom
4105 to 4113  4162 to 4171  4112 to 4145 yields -1.54 angstrom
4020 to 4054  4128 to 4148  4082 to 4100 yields 1.37 angstrom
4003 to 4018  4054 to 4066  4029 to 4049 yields 0.33 angstrom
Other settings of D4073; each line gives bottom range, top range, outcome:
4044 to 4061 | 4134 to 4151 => 1.01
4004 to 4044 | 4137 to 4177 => 1.05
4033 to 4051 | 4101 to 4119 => 0.88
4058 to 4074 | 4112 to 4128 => 1.03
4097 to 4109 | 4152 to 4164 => 1.41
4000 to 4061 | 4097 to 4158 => 0.98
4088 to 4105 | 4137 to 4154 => 1.26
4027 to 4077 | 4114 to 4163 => 1.04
